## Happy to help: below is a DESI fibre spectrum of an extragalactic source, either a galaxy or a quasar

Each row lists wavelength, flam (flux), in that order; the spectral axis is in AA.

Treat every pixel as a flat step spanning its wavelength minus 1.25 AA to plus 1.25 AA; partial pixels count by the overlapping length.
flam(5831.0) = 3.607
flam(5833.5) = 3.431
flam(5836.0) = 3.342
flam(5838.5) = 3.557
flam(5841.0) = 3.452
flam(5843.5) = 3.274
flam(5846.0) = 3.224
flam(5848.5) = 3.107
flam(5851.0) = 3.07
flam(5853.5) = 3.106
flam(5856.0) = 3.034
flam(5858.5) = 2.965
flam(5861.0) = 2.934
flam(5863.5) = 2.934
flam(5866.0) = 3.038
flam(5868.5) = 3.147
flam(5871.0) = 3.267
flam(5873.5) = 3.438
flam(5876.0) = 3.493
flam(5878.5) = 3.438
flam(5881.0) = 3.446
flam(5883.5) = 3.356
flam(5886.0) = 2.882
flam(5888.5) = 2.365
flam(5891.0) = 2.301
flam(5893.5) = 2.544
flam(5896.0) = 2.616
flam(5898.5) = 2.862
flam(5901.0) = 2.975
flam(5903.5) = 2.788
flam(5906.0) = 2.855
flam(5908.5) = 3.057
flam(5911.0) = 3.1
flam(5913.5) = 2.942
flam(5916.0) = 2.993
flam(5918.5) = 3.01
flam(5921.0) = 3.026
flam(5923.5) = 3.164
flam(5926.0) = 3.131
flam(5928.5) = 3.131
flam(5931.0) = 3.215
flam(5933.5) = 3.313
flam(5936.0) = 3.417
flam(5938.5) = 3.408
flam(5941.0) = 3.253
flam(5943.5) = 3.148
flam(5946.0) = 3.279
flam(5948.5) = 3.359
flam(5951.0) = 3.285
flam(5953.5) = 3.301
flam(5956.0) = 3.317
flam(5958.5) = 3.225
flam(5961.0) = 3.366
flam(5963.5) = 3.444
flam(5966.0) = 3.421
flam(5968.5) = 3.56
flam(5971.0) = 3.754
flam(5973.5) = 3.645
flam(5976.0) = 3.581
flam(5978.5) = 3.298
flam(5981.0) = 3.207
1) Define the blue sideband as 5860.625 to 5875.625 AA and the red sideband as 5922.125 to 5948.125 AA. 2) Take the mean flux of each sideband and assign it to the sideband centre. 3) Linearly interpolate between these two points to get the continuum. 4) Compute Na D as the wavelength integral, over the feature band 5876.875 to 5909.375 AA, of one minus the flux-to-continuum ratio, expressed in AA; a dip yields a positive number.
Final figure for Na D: 3.1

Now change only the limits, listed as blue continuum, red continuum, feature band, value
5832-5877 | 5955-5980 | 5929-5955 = 0.8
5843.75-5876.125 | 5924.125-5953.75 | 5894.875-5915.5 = 1.9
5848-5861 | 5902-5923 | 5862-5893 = -0.6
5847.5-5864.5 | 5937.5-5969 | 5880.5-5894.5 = 1.5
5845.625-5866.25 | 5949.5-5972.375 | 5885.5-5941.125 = 4.8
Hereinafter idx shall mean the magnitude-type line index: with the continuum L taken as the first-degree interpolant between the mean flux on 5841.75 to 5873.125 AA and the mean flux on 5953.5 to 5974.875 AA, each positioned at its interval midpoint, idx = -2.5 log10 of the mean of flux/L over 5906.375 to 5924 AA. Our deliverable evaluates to 0.09 mag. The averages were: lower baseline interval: 3.11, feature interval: 3.03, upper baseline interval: 3.46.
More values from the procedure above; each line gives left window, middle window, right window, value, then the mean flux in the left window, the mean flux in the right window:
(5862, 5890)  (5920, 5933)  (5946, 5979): 0.06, 3.15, 3.42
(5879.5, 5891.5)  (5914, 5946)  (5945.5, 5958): 0.00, 2.92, 3.3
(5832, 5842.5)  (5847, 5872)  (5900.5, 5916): 0.08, 3.45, 2.96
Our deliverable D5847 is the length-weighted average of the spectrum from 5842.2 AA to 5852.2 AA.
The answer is 3.17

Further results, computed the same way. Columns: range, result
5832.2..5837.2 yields 3.39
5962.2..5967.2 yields 3.43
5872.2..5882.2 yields 3.45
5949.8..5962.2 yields 3.3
